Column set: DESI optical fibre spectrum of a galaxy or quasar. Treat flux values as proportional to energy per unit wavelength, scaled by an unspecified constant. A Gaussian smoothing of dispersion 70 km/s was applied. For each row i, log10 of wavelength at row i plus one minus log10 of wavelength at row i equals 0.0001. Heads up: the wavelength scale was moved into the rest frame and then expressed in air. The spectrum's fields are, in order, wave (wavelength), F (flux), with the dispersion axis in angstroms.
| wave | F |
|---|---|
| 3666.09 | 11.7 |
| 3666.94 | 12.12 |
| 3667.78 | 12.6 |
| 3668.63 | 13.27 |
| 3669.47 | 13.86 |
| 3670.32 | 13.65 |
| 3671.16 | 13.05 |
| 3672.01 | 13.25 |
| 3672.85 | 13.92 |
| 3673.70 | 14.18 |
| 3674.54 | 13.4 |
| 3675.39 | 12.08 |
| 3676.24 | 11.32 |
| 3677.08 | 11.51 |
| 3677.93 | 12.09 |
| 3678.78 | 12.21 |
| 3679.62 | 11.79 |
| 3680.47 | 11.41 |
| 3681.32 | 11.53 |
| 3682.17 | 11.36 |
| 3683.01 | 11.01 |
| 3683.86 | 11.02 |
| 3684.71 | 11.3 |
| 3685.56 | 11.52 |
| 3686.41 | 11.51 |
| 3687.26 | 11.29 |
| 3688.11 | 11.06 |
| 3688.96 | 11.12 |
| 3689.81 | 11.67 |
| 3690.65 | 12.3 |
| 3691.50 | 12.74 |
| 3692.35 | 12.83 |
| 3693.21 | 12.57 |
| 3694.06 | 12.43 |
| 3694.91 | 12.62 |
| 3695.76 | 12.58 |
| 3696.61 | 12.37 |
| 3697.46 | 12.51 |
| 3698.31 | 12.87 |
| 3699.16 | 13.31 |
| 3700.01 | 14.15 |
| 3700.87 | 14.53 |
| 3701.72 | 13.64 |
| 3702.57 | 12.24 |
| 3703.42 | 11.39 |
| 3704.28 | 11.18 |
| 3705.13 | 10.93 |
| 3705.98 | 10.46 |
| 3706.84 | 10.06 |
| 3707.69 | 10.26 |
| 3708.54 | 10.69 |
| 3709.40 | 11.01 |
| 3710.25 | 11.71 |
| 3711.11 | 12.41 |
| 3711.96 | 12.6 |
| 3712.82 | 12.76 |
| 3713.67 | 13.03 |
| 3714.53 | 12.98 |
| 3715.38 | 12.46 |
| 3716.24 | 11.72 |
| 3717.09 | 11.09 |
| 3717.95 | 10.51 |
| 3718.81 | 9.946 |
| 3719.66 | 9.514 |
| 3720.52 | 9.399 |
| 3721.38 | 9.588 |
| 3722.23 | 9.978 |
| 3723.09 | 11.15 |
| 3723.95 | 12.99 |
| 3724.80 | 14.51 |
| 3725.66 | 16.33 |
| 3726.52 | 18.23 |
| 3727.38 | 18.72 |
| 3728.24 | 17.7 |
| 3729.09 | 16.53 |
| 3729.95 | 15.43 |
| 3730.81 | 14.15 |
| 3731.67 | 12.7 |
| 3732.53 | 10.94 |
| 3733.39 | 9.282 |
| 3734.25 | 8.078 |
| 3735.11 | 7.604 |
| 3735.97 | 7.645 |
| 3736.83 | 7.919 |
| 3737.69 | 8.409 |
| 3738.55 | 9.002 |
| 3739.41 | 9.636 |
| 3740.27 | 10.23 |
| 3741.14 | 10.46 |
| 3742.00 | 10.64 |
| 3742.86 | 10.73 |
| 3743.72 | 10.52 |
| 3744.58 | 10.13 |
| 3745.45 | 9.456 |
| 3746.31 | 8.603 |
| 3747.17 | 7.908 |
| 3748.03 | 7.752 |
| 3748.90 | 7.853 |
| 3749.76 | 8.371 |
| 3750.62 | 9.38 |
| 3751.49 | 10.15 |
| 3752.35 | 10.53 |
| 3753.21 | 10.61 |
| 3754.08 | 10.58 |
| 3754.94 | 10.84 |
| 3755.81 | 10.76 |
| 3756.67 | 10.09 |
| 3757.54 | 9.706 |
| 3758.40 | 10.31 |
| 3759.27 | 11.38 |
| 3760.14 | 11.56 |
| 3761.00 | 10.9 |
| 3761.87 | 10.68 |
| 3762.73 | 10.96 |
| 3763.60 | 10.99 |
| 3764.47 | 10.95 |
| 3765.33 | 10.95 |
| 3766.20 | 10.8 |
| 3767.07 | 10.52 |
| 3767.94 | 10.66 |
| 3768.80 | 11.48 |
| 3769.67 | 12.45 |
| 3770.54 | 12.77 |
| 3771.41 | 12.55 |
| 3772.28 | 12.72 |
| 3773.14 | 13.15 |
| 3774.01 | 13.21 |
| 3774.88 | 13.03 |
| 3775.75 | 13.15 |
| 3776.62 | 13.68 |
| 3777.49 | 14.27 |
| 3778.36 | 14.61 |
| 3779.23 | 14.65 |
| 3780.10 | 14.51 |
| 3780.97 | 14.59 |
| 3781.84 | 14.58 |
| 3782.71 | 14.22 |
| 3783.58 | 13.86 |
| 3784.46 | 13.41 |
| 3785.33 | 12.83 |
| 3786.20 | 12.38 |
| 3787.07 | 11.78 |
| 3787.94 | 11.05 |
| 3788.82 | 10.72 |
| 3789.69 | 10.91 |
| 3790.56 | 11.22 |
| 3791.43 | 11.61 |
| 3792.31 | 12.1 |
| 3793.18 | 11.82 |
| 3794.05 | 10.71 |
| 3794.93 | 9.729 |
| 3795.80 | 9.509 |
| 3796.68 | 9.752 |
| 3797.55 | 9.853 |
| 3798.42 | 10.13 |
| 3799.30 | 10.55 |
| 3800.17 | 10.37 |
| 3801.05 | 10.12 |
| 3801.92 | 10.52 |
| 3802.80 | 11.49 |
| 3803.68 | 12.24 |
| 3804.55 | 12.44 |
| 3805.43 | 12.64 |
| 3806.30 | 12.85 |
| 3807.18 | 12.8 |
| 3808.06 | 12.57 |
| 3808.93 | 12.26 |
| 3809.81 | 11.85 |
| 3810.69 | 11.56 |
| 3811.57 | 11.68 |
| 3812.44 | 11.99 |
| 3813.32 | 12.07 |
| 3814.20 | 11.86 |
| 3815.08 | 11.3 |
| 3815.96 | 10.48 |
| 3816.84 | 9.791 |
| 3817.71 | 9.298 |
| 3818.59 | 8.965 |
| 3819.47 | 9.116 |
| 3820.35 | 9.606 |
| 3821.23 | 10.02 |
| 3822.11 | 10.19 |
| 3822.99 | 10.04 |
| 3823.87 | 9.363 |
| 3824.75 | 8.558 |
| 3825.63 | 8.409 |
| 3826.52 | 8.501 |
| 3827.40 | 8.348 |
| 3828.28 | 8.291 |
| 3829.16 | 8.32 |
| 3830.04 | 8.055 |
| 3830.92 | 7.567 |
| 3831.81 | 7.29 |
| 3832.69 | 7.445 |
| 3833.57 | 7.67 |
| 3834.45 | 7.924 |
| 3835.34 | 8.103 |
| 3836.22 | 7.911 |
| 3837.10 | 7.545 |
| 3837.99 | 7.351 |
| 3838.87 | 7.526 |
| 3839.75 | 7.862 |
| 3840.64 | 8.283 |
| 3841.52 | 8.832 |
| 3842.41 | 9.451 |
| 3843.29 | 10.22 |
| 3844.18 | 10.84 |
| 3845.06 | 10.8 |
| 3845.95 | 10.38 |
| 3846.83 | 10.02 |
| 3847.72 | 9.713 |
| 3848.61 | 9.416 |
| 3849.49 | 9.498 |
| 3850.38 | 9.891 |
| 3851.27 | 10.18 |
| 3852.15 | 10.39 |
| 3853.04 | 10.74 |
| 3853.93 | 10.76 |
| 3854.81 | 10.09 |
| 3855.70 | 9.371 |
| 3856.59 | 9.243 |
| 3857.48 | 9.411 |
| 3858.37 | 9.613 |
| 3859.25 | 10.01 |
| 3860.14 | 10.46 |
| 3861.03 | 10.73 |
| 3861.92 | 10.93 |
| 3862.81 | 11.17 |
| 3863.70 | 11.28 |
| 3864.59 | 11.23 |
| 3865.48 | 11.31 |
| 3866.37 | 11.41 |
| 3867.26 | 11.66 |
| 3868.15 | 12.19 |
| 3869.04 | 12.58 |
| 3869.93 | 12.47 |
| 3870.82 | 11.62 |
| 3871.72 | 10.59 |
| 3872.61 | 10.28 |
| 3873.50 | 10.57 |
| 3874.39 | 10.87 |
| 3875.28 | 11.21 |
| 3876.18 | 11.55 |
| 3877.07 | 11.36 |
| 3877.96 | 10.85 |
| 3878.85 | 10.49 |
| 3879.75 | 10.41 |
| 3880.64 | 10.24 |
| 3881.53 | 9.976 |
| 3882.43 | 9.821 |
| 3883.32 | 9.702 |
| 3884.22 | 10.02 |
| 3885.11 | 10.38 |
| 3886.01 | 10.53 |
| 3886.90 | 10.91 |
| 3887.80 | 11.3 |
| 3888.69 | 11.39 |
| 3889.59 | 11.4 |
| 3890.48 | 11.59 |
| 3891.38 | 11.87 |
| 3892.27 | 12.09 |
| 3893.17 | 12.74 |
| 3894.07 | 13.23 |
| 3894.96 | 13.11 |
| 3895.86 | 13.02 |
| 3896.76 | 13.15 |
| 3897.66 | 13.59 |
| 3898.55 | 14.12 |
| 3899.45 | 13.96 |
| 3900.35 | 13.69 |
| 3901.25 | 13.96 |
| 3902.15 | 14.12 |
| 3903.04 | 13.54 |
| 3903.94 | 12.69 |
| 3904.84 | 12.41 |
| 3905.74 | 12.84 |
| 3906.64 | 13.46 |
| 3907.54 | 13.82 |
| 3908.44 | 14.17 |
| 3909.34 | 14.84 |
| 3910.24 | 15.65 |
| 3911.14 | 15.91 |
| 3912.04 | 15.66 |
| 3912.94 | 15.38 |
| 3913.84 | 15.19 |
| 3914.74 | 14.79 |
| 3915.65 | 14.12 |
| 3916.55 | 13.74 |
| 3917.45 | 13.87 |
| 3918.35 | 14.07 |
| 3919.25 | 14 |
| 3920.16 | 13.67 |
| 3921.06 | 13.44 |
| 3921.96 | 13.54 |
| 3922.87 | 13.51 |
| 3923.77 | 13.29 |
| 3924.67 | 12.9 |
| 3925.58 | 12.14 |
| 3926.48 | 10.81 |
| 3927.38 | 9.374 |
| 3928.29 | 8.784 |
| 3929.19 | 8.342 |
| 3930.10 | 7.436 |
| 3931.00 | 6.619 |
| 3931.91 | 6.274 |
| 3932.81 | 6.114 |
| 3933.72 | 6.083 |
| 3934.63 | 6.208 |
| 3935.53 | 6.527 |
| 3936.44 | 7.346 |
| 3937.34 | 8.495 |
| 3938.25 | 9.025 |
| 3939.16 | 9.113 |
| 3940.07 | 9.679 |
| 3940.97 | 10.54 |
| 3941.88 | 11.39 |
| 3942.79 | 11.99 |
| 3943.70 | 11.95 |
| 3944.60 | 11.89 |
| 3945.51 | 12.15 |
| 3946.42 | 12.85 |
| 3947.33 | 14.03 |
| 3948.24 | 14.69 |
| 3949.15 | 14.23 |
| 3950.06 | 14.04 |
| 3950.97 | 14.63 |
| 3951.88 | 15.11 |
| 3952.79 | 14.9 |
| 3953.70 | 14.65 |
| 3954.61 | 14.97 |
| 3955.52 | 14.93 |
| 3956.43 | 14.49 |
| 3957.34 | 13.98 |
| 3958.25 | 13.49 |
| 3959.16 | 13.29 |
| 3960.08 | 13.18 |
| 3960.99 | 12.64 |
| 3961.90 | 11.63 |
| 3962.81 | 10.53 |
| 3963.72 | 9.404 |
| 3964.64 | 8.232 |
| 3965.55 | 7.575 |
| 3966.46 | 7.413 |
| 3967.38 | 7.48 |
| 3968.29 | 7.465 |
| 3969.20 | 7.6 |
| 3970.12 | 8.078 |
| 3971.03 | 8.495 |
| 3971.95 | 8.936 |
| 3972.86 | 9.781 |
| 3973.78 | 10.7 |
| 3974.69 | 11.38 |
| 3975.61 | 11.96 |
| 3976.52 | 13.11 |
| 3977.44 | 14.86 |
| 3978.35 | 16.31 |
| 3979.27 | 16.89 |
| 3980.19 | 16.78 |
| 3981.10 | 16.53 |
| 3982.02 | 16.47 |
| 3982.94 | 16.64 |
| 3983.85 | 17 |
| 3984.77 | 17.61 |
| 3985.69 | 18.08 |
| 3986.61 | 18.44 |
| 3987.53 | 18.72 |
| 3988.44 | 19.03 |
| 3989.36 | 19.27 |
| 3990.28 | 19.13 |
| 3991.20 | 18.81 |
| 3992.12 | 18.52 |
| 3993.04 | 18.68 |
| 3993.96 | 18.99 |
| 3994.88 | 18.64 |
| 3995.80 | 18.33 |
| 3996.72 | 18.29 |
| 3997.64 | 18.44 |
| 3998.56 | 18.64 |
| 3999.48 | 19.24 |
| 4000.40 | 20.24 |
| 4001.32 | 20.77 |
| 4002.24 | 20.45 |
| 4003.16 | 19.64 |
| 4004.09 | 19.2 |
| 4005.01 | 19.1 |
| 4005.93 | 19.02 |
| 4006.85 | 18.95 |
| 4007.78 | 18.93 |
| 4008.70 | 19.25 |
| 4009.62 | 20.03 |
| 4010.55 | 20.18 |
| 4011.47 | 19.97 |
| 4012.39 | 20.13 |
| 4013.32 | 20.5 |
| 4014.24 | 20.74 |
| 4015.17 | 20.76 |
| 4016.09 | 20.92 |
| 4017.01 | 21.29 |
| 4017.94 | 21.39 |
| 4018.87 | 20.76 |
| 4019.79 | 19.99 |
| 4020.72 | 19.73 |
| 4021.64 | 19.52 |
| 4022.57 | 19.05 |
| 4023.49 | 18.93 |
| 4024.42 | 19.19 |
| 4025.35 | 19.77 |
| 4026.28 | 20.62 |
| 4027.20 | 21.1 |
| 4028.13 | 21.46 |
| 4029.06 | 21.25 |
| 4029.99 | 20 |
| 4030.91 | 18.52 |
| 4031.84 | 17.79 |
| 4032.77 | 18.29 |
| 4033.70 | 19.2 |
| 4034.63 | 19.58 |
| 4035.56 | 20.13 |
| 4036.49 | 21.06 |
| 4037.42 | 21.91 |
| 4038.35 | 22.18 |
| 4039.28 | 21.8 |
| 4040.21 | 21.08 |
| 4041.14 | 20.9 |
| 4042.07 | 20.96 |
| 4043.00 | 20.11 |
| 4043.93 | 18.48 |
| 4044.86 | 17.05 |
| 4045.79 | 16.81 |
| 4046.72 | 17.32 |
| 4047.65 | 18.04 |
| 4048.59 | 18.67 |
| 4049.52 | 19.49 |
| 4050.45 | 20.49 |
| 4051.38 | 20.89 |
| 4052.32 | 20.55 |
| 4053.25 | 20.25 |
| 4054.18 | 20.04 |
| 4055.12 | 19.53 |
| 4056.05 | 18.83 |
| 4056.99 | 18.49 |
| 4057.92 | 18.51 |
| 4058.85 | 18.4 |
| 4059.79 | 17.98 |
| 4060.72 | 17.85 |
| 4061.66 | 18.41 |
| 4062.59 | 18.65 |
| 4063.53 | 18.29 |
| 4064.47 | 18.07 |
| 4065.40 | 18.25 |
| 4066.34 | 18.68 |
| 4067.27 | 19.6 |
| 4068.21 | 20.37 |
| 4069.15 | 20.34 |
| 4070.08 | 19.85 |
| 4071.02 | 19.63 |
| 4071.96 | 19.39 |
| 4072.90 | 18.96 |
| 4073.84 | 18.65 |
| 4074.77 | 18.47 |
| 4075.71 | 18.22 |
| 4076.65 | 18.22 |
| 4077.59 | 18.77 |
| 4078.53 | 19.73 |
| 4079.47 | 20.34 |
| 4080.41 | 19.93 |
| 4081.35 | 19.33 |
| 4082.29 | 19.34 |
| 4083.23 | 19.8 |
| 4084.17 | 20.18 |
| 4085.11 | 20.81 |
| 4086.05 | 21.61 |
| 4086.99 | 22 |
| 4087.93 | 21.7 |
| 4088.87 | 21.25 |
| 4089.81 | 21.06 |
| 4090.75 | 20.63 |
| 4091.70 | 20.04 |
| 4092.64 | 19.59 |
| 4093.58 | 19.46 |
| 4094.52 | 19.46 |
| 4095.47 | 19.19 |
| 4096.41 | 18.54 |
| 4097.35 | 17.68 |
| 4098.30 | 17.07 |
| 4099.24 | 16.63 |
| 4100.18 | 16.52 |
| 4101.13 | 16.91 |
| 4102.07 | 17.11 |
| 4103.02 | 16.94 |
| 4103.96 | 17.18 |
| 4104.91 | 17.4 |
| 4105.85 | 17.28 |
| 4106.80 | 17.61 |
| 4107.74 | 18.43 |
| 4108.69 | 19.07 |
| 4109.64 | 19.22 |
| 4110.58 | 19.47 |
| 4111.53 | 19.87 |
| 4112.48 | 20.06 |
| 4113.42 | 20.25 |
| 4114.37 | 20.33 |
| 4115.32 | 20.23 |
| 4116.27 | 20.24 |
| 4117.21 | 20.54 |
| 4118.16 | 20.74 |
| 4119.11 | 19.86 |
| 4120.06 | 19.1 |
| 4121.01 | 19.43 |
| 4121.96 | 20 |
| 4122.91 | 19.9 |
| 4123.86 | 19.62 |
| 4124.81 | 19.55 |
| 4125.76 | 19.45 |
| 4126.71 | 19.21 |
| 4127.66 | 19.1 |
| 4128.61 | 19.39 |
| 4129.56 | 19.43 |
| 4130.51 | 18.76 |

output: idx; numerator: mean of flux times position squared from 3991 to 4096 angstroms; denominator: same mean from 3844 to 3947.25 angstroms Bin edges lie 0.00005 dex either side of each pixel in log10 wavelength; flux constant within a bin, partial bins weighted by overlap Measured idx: 1.9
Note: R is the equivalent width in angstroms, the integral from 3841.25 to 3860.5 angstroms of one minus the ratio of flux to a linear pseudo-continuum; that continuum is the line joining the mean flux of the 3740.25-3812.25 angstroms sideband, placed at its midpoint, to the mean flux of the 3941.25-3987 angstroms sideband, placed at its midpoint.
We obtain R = 3.23 angstroms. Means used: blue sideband 11.4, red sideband 12.9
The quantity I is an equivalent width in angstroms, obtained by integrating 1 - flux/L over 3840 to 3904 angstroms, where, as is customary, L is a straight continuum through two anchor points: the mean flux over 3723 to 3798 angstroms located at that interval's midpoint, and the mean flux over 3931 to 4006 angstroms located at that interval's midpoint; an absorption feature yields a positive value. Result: 8.3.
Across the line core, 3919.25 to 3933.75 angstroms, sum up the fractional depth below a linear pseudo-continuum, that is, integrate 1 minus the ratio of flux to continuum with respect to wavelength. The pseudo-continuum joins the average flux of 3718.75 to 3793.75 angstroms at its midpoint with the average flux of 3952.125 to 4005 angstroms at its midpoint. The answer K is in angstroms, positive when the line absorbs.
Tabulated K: 3.85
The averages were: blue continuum 11.6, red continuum 14.9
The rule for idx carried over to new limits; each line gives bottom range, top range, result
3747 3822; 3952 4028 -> 1.61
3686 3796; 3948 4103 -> 1.77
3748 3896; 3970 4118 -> 1.96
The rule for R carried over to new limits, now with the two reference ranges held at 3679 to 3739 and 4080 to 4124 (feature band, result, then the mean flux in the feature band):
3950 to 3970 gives 5.83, 11.8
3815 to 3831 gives 5.58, 9.16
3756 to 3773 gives 2.31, 11.2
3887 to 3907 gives 3.40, 12.8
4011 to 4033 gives -2.81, 20.1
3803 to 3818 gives 2.24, 11.8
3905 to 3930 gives 4.03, 13.3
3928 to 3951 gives 8.96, 9.94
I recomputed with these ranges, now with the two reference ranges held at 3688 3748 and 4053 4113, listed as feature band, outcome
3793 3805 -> 2.41 angstroms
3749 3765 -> 2.61 angstroms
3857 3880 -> 5.79 angstroms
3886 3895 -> 1.97 angstroms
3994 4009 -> -1.54 angstroms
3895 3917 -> 2.01 angstroms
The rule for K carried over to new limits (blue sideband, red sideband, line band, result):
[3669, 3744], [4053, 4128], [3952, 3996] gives 7.8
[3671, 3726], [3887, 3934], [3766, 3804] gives 0.4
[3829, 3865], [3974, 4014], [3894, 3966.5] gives 9.8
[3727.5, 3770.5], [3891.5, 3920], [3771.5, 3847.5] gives 6.5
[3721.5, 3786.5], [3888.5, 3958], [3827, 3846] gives 5.7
